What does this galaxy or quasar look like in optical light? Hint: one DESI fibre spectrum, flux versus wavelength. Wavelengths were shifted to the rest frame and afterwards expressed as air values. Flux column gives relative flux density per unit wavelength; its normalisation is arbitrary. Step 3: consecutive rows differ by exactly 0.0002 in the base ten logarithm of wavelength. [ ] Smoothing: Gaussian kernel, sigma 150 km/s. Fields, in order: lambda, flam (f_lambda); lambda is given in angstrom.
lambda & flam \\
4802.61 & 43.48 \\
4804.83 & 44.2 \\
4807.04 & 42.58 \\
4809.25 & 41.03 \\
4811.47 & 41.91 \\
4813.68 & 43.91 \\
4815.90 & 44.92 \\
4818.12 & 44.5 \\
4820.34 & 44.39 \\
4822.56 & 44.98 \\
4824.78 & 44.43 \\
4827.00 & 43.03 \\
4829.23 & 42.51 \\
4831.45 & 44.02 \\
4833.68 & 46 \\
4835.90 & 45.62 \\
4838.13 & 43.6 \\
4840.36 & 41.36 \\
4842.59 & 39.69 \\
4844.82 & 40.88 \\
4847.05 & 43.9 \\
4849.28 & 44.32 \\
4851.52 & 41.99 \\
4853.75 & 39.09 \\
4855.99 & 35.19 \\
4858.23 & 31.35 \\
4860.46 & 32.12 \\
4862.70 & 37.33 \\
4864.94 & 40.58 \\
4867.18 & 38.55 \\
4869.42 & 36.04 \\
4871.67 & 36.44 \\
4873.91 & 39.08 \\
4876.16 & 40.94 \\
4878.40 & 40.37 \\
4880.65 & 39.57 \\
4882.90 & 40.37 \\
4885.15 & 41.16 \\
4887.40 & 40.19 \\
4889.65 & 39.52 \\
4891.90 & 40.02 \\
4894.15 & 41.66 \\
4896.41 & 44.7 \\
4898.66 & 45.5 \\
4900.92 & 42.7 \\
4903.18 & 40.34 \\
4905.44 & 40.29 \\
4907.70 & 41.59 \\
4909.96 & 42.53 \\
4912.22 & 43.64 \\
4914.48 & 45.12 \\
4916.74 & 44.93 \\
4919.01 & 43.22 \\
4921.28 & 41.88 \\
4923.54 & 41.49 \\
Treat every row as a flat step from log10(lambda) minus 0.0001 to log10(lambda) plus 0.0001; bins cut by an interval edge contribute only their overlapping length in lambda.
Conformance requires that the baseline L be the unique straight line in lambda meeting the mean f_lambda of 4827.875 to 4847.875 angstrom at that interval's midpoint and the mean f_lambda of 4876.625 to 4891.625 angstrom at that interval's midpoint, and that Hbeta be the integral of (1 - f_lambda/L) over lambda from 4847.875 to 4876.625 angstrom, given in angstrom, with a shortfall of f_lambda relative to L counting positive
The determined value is 2.5 angstrom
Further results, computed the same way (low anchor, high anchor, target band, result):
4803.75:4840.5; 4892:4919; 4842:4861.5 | 2.13 angstrom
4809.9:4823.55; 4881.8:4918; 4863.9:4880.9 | 1.53 angstrom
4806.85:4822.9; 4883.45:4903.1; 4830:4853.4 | -0.03 angstrom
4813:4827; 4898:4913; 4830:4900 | 4.67 angstrom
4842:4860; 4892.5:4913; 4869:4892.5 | 0.91 angstrom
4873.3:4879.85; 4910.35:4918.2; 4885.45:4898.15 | 0.13 angstrom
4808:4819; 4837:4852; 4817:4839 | -0.80 angstrom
